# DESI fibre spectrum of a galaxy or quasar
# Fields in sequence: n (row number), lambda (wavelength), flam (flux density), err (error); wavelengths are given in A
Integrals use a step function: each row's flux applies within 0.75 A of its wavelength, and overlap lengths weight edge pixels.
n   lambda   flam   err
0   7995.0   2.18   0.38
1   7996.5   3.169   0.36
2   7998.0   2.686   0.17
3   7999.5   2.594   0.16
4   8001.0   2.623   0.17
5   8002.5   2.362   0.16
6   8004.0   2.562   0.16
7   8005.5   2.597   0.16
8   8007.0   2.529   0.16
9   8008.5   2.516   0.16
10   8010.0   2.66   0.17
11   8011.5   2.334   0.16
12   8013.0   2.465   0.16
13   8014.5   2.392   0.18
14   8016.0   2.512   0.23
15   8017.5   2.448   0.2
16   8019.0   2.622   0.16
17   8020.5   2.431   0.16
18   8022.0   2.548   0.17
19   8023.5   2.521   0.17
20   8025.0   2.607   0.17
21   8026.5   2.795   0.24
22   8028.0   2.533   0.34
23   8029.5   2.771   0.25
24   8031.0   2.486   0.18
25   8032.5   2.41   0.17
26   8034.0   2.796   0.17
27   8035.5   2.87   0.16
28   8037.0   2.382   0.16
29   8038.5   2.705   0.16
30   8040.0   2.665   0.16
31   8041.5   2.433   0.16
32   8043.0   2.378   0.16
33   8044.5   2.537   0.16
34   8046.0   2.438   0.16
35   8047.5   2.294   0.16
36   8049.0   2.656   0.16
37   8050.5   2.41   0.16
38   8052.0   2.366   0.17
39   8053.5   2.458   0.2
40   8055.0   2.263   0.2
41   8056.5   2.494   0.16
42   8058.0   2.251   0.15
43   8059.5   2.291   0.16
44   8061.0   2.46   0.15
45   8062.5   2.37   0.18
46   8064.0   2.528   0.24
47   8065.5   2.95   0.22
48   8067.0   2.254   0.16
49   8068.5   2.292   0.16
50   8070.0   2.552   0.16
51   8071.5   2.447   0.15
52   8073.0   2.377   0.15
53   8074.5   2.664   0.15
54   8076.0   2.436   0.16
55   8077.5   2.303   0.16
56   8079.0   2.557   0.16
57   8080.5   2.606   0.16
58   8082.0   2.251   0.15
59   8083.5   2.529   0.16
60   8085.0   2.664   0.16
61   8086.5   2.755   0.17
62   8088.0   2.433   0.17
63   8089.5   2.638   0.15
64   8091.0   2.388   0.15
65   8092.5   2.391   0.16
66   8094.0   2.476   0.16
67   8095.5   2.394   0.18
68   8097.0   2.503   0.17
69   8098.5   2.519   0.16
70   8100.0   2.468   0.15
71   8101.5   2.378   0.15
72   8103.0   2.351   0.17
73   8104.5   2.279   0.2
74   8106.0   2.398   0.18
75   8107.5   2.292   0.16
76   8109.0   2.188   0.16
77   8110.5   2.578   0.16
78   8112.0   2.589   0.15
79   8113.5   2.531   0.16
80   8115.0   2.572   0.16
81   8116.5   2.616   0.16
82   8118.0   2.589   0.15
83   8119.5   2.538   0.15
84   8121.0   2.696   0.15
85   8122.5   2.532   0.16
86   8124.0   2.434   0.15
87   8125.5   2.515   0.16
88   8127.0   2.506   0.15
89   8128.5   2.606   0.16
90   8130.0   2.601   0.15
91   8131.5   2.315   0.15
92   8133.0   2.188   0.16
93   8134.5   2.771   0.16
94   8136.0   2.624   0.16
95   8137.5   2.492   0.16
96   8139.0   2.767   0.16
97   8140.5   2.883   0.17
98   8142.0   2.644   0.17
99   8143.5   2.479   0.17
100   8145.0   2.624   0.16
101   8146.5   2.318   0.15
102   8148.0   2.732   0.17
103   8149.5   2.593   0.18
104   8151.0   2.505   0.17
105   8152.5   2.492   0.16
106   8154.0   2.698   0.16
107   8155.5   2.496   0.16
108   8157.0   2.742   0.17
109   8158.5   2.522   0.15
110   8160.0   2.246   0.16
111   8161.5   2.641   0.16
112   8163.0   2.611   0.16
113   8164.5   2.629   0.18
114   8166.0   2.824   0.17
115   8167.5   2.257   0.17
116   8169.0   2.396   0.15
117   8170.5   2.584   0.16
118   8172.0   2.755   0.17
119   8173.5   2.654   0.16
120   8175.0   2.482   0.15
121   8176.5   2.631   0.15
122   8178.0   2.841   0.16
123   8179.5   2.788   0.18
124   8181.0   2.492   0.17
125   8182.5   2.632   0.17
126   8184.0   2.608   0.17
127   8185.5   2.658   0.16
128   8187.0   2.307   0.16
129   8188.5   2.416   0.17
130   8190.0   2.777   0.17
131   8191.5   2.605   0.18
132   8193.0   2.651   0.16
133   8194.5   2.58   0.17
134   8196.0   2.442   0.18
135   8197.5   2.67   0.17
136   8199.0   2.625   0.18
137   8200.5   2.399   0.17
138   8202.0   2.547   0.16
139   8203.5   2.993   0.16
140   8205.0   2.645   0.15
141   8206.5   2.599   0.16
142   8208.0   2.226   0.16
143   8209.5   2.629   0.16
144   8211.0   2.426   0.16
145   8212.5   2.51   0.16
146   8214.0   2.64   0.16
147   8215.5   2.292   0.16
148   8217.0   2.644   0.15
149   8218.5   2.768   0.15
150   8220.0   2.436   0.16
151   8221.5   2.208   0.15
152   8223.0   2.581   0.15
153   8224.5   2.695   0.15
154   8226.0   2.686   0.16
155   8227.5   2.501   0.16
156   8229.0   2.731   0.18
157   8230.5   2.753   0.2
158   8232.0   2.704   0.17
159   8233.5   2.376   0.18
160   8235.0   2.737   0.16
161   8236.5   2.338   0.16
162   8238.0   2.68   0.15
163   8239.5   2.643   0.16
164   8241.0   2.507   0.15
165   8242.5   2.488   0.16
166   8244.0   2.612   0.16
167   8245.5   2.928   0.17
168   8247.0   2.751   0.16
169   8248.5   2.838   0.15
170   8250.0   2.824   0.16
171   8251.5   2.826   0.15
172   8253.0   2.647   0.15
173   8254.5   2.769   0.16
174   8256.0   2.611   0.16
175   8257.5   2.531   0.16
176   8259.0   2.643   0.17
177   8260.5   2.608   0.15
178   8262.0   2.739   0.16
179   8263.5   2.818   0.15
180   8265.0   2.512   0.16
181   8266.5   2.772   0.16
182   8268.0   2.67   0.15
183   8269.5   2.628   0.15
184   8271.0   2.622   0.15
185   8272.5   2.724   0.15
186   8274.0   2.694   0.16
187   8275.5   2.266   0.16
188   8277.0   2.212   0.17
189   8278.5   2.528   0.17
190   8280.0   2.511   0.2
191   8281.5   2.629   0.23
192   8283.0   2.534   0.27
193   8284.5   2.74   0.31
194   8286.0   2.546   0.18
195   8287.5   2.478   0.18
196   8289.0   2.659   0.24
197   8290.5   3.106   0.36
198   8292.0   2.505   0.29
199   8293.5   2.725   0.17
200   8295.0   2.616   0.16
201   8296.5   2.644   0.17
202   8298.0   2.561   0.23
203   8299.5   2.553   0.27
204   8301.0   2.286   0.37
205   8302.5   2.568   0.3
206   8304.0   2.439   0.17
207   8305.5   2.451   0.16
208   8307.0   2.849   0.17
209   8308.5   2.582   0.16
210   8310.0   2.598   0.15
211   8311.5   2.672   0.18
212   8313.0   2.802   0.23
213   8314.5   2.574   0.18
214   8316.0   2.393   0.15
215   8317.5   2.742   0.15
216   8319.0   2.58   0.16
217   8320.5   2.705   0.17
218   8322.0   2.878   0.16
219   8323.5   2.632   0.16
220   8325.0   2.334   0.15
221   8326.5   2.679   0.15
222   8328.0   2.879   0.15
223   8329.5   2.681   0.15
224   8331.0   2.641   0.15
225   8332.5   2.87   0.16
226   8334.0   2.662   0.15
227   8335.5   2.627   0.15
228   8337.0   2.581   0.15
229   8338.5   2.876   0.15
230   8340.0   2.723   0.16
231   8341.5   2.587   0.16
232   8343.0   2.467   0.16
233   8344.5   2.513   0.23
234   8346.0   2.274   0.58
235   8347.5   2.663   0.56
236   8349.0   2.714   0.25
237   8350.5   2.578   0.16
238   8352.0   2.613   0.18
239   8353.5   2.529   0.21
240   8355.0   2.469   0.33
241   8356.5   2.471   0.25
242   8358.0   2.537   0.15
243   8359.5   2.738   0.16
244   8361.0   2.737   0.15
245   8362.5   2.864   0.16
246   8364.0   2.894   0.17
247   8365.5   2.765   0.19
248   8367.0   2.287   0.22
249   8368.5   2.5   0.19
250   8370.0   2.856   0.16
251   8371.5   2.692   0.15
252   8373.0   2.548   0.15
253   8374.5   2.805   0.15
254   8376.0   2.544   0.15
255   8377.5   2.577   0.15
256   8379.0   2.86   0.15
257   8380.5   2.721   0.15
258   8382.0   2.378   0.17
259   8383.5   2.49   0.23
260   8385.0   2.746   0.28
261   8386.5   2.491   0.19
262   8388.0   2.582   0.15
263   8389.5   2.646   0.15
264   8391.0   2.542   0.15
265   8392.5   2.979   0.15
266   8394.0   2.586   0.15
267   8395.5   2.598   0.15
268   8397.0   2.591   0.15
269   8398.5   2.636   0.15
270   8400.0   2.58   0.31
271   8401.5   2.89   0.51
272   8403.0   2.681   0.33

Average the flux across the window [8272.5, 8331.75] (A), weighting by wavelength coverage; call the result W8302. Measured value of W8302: 2.6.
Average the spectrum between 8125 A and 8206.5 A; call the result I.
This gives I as 2.58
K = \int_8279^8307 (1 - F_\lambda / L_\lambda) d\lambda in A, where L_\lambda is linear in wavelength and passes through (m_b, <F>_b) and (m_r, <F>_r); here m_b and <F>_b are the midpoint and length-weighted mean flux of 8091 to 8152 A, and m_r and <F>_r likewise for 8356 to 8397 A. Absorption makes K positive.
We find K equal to 0.1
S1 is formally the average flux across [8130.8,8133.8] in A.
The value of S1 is 2.26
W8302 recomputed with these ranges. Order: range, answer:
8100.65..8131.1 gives 2.49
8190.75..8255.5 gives 2.61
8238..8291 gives 2.64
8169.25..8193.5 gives 2.61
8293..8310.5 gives 2.57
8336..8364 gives 2.62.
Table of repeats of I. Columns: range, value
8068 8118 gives 2.47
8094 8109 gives 2.39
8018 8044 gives 2.58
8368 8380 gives 2.68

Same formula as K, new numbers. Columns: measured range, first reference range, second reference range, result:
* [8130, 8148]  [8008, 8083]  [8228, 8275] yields 0.1 A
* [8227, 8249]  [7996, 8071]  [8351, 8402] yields -0.4 A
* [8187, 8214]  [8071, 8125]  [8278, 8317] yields -0.3 A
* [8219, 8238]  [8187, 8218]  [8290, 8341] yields 0.1 A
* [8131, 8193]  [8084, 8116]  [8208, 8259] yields -1.1 A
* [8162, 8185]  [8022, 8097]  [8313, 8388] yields -0.5 A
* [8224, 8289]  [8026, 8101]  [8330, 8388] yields -1.2 A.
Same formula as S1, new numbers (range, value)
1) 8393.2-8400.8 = 2.6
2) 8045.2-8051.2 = 2.45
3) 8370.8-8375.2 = 2.68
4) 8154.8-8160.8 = 2.5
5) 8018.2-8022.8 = 2.53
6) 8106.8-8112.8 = 2.41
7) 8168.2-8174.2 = 2.59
